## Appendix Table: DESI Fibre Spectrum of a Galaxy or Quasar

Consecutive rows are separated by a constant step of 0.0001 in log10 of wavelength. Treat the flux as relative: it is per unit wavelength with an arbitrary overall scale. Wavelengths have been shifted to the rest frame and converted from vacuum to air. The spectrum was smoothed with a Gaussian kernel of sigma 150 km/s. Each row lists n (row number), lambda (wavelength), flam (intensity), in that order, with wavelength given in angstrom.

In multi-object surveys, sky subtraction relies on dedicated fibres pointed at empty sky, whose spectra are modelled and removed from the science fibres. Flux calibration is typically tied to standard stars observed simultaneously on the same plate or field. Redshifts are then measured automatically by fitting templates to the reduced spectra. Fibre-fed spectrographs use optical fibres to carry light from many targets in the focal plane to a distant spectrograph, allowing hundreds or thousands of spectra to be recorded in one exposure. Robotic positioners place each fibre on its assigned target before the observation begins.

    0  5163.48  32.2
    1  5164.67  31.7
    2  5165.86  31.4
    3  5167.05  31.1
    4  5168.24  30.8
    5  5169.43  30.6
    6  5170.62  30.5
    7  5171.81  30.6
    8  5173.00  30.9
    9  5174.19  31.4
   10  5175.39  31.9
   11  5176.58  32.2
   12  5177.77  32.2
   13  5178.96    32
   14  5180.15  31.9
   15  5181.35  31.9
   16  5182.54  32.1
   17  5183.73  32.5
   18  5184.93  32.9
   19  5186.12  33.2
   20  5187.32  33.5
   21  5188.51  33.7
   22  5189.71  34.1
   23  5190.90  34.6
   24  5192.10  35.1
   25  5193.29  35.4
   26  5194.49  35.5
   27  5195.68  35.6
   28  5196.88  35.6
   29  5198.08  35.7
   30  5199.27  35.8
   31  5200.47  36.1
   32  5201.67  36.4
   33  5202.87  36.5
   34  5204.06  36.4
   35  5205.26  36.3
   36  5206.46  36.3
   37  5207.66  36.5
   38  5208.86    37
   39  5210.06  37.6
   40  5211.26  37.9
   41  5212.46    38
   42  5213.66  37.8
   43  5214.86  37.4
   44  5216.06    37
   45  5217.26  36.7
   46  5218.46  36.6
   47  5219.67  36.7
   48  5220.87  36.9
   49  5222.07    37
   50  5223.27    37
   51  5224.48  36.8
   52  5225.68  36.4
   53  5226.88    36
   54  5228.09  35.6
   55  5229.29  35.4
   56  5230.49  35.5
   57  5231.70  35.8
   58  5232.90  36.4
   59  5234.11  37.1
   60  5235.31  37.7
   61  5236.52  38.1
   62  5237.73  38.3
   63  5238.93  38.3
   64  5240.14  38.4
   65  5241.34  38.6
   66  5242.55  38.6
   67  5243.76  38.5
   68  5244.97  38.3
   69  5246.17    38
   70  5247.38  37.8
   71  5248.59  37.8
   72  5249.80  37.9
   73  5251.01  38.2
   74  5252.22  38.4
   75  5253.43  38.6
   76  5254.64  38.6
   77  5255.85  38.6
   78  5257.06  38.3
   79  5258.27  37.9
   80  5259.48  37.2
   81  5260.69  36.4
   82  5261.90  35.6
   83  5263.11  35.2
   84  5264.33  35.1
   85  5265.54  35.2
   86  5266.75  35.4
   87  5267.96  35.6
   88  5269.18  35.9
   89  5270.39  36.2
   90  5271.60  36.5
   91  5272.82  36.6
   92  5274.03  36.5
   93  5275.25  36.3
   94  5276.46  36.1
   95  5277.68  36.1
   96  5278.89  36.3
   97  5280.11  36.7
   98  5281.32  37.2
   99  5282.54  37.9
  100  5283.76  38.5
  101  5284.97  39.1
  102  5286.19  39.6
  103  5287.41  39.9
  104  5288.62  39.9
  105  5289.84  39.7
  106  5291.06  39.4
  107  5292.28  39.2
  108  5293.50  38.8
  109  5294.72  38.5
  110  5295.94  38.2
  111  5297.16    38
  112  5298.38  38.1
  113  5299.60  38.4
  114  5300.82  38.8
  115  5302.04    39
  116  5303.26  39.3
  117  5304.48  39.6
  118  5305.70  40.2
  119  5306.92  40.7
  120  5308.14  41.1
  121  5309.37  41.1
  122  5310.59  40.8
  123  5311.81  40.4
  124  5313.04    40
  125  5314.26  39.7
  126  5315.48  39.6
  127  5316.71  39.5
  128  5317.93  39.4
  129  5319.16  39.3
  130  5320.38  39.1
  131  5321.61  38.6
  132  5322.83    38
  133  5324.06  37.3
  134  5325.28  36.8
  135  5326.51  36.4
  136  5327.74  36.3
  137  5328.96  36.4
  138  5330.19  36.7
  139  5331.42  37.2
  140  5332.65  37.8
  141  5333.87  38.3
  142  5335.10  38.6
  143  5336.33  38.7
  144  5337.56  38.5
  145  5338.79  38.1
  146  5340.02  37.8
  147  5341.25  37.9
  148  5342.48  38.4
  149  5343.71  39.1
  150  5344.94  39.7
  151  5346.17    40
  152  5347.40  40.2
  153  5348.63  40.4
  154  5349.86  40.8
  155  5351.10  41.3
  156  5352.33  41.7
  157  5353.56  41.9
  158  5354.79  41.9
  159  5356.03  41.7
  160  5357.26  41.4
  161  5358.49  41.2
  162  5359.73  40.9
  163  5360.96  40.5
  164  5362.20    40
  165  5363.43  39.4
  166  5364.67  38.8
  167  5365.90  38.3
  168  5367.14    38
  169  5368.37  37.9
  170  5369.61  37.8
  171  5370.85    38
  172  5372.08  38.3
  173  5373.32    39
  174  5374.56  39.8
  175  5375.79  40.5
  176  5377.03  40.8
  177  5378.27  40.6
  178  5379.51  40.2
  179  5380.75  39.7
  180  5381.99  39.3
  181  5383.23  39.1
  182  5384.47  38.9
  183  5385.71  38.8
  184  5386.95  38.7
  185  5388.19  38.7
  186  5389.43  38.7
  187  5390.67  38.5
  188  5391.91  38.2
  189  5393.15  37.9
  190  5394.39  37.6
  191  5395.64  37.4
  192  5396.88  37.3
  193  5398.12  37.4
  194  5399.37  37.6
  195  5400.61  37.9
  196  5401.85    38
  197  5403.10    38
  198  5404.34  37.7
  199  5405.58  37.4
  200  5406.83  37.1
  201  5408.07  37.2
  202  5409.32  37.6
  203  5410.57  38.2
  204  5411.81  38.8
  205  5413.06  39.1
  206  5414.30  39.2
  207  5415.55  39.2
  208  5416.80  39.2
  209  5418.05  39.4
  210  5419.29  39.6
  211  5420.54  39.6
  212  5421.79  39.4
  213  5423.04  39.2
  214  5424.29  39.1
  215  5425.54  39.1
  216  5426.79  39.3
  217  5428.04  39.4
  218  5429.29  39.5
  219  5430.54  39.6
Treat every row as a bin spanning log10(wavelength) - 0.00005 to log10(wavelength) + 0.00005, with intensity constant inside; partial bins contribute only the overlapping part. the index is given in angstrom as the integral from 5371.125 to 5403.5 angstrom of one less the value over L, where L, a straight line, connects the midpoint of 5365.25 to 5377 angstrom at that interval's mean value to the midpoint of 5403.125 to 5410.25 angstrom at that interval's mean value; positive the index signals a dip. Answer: -0.5 angstrom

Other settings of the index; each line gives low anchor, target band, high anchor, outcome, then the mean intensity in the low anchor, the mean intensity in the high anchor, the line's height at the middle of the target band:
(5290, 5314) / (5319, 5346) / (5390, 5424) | 0.80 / 39.5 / 38.3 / 39.1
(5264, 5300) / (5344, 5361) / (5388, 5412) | -1.46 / 37.5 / 37.8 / 37.7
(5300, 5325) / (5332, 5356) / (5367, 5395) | -0.20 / 39.5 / 38.9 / 39.3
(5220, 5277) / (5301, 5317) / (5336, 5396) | -0.75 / 37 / 39.4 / 38.3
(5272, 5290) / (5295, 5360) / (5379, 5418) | -2.20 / 37.7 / 38.3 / 38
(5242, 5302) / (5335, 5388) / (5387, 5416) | -2.35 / 37.6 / 38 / 37.9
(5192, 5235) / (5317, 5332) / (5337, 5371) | 0.53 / 36.5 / 39.7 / 39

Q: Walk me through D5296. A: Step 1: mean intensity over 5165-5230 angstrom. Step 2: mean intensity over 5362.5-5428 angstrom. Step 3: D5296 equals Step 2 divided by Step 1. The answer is 1.12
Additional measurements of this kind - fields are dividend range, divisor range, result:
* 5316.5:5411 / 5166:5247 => 1.10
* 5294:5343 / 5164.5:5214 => 1.14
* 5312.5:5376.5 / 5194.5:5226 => 1.07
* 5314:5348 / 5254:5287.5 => 1.04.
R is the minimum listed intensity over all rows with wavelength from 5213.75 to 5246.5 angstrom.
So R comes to 35.4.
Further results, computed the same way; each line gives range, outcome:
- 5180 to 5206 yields 31.9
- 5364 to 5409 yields 37.1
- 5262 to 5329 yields 35.1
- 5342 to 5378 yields 37.8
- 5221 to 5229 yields 35.6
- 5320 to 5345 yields 36.3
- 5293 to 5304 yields 38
